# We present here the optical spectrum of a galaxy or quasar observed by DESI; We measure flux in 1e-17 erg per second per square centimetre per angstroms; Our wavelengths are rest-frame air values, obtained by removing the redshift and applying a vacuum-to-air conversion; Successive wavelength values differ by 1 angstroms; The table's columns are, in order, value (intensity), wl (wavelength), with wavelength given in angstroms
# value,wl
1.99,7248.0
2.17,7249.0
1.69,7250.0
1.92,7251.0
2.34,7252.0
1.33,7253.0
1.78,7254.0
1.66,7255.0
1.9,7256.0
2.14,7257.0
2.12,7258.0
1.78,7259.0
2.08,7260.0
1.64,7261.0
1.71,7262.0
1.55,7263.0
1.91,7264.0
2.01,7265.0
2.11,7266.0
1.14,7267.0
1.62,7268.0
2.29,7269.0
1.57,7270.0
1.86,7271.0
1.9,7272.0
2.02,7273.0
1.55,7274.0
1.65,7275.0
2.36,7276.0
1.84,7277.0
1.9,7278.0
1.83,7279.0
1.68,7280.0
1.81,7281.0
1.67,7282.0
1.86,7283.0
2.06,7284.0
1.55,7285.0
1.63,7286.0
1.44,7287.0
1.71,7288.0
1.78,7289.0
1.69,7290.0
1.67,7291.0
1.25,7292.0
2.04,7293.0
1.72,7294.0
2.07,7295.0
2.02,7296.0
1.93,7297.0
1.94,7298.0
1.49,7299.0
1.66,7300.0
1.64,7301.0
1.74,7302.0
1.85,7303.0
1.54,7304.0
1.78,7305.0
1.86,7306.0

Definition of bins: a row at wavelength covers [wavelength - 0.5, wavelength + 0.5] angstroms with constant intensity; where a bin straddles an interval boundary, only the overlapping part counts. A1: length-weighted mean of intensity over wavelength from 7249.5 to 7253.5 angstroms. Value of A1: 1.82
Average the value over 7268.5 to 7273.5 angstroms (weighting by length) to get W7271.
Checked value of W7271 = 1.93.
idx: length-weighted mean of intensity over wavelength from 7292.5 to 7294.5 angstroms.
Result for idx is 1.88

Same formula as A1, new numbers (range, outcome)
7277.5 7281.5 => 1.81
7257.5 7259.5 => 1.95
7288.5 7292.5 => 1.6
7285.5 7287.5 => 1.53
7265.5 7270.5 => 1.75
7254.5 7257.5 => 1.9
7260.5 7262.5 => 1.67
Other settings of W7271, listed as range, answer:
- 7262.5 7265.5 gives 1.82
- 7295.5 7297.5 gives 1.98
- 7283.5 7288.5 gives 1.68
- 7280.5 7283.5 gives 1.78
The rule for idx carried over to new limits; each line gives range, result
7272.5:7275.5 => 1.74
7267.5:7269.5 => 1.96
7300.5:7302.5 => 1.69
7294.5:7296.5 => 2.04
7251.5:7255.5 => 1.78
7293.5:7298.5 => 1.94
